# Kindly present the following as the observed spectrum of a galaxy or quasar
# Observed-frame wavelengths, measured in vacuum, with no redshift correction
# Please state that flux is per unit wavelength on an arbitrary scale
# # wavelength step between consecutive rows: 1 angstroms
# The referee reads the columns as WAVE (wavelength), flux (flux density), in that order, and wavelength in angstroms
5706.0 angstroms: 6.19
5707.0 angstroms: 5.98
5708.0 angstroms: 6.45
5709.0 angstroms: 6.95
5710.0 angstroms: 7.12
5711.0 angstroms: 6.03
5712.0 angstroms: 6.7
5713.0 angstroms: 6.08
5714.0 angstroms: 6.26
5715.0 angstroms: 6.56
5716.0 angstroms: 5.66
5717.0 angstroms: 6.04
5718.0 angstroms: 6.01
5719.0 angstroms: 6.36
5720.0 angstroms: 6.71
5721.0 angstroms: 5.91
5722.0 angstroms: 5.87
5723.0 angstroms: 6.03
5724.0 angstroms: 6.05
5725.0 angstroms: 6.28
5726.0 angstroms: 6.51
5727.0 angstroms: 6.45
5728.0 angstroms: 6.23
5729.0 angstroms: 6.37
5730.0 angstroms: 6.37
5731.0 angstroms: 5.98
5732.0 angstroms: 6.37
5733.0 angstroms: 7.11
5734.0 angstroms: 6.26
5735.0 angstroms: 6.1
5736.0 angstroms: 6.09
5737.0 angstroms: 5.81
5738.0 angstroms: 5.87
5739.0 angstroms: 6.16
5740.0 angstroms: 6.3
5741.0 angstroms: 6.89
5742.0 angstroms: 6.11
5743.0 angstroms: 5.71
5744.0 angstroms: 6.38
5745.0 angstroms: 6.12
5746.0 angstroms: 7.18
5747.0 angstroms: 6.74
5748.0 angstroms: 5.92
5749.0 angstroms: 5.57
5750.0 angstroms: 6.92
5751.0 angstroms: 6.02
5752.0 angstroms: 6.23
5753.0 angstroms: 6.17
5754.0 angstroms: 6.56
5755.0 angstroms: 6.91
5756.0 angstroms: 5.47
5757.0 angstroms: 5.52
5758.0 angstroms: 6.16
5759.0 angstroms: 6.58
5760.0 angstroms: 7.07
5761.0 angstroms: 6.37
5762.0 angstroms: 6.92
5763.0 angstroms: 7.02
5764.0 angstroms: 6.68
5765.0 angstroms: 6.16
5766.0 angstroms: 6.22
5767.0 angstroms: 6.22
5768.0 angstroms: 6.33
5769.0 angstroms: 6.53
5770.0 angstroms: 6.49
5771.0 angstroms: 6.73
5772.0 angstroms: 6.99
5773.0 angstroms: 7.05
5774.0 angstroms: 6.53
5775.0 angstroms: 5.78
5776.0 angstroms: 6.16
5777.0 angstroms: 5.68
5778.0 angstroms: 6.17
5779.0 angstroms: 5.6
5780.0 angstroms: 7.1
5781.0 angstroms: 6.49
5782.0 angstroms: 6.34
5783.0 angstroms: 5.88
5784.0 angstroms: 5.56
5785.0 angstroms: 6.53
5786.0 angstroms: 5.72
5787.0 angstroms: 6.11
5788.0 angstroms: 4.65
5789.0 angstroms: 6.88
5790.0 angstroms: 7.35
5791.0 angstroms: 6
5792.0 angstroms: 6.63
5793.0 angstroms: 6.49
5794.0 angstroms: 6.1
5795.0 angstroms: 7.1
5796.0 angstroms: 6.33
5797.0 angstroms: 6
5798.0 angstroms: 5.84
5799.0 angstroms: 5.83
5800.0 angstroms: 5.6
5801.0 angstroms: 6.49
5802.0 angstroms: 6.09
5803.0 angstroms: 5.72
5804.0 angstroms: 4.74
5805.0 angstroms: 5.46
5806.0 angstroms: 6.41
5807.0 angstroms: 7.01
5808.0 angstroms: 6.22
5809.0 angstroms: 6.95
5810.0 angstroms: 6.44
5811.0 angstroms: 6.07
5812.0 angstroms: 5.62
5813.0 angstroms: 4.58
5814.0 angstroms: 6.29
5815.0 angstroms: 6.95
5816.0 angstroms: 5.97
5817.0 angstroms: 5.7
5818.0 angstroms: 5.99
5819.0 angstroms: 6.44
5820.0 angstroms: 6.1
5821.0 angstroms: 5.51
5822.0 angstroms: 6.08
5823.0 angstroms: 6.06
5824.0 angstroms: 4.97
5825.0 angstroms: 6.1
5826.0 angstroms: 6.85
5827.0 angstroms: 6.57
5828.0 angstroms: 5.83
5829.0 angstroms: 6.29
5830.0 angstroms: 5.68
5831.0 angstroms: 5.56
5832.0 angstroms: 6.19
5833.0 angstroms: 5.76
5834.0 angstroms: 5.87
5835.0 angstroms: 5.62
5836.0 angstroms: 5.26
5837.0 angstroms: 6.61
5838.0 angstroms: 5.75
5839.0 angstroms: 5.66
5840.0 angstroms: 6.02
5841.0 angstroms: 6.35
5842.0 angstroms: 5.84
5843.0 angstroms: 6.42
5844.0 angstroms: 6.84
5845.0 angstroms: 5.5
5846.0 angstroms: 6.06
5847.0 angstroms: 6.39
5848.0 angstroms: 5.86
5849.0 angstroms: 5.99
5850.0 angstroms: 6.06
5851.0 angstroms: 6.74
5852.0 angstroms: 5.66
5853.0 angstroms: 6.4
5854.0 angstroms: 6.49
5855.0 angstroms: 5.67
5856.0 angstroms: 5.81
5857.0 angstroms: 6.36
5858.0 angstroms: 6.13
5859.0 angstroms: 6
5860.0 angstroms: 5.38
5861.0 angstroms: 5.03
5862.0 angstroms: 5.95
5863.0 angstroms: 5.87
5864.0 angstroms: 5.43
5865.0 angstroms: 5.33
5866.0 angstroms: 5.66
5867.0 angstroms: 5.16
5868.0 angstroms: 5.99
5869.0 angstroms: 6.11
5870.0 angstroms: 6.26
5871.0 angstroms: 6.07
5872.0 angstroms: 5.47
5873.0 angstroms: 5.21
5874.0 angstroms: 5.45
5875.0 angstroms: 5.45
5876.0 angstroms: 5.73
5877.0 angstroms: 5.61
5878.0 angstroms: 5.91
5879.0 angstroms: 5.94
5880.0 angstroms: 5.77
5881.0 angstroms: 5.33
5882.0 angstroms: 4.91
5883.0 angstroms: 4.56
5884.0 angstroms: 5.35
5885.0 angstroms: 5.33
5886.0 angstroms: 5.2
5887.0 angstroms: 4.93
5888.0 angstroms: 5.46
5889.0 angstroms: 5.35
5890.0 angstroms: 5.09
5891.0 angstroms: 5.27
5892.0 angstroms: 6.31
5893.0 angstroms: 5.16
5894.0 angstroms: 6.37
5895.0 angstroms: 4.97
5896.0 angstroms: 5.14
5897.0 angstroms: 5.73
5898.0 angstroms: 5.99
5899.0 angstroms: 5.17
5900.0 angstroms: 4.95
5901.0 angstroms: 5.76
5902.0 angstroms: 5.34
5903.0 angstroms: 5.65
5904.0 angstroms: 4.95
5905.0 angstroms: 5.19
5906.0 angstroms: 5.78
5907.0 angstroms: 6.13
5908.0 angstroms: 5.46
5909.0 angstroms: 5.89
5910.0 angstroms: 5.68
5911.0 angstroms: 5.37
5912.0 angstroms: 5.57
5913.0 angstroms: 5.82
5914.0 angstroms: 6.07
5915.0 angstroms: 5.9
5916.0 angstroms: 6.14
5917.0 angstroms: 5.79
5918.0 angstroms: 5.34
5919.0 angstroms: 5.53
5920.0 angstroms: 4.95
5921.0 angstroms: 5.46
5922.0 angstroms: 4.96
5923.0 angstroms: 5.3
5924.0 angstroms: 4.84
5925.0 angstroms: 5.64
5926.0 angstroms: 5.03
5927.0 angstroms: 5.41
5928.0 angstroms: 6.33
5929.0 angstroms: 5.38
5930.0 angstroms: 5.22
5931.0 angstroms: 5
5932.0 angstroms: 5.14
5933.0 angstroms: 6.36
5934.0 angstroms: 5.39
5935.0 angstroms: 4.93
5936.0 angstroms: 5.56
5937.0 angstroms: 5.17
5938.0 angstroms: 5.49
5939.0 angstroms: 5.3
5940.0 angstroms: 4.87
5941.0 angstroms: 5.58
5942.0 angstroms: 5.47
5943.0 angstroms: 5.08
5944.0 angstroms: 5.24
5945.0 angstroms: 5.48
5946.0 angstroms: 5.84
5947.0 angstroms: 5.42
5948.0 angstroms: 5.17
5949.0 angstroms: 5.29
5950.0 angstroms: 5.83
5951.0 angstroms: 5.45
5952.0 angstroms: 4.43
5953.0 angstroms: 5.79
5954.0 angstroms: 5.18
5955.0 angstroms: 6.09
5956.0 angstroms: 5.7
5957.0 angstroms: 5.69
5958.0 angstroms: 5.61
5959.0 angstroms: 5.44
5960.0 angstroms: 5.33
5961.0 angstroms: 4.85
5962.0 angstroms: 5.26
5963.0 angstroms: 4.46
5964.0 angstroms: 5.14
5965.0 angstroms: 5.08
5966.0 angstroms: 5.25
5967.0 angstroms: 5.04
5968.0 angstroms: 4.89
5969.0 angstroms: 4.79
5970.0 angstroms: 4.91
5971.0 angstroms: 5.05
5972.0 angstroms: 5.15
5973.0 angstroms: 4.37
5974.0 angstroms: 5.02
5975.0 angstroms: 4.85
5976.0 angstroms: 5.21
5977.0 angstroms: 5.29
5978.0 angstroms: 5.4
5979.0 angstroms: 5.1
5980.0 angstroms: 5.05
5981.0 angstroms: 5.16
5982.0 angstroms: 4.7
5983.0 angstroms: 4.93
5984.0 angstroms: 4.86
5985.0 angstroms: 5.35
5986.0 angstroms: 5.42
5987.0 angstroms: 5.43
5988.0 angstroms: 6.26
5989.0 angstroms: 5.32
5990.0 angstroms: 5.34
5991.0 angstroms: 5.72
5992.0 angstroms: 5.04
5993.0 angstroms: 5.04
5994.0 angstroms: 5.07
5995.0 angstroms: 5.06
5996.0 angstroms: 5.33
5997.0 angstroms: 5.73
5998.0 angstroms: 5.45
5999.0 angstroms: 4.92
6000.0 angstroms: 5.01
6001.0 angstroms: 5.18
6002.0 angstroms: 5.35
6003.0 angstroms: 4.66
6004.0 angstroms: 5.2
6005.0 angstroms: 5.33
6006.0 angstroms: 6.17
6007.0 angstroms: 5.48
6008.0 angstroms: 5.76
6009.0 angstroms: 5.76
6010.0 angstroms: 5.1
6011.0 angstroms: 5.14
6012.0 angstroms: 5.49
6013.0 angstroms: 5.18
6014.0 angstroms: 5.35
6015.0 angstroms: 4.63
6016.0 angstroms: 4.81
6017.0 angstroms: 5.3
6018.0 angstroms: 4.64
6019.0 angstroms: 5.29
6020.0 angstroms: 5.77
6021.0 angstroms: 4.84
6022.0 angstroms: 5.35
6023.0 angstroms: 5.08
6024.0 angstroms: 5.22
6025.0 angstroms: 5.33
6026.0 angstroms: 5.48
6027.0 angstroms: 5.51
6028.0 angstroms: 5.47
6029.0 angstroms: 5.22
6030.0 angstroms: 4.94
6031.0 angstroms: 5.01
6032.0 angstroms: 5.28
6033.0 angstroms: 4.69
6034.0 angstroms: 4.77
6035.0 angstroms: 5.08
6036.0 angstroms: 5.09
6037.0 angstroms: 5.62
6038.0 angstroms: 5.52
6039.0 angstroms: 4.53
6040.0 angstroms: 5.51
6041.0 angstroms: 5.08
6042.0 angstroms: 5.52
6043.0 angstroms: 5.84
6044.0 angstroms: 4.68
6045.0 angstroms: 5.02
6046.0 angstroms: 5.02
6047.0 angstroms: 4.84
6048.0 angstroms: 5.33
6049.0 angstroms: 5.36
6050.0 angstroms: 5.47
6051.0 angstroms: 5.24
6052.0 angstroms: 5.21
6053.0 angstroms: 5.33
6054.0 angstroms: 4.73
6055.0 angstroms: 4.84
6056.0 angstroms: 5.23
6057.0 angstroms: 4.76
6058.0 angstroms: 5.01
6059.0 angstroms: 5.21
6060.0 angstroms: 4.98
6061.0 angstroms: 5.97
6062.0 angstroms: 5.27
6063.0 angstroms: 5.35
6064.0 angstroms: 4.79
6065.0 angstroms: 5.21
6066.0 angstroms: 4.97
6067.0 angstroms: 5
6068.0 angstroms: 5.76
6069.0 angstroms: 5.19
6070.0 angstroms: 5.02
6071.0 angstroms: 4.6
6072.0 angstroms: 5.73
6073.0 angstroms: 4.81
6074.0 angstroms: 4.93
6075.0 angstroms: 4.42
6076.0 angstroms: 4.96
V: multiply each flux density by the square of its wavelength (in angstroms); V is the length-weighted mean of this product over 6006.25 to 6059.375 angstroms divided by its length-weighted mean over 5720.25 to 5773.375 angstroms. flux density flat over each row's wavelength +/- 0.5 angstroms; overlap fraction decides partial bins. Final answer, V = 0.90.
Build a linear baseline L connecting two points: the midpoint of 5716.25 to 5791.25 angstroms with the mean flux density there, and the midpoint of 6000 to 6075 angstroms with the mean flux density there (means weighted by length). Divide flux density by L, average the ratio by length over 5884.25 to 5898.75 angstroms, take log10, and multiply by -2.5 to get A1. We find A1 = 0.060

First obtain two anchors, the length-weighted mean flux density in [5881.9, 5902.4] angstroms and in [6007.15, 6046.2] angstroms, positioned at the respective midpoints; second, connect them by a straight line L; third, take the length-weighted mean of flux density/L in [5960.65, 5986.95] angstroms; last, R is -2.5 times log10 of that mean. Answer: 0.05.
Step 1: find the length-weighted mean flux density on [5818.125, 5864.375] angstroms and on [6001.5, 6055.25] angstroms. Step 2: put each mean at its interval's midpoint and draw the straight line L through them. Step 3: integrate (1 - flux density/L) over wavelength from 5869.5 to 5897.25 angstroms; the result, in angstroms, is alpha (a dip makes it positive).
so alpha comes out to 1.6 angstroms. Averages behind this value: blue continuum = 5.98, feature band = 5.47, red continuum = 5.21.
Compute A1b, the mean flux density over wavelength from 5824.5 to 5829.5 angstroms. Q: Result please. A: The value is 6.33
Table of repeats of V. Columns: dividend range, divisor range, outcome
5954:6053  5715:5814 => 0.91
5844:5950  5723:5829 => 0.93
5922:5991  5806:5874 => 0.92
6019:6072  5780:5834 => 0.92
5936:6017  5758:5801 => 0.89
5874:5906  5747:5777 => 0.89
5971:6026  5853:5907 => 0.98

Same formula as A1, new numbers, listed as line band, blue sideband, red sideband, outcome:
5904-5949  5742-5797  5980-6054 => 0.03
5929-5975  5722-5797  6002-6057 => 0.05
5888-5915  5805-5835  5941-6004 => 0.01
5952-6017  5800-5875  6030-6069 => 0.04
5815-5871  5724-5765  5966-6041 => -0.01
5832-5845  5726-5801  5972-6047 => 0.00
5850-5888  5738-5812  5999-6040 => 0.04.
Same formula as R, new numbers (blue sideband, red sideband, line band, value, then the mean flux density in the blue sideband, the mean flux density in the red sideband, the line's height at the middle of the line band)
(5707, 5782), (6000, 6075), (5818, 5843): 0.00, 6.33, 5.19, 5.99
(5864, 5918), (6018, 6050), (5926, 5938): 0.00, 5.55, 5.2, 5.45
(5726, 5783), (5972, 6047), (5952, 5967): 0.03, 6.34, 5.21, 5.43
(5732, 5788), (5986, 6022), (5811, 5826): 0.02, 6.3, 5.29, 6.06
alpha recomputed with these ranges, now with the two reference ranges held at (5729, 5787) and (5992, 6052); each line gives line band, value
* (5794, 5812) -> 0.02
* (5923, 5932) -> 0.43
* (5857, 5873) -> 0.39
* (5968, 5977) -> 0.81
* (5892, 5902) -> 0.40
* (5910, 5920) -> -0.04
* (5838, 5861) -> -0.43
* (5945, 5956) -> 0.11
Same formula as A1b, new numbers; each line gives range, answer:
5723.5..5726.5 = 6.28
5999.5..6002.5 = 5.18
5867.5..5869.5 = 6.05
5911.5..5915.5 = 5.84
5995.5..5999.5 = 5.36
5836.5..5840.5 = 6.01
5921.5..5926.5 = 5.15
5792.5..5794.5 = 6.29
